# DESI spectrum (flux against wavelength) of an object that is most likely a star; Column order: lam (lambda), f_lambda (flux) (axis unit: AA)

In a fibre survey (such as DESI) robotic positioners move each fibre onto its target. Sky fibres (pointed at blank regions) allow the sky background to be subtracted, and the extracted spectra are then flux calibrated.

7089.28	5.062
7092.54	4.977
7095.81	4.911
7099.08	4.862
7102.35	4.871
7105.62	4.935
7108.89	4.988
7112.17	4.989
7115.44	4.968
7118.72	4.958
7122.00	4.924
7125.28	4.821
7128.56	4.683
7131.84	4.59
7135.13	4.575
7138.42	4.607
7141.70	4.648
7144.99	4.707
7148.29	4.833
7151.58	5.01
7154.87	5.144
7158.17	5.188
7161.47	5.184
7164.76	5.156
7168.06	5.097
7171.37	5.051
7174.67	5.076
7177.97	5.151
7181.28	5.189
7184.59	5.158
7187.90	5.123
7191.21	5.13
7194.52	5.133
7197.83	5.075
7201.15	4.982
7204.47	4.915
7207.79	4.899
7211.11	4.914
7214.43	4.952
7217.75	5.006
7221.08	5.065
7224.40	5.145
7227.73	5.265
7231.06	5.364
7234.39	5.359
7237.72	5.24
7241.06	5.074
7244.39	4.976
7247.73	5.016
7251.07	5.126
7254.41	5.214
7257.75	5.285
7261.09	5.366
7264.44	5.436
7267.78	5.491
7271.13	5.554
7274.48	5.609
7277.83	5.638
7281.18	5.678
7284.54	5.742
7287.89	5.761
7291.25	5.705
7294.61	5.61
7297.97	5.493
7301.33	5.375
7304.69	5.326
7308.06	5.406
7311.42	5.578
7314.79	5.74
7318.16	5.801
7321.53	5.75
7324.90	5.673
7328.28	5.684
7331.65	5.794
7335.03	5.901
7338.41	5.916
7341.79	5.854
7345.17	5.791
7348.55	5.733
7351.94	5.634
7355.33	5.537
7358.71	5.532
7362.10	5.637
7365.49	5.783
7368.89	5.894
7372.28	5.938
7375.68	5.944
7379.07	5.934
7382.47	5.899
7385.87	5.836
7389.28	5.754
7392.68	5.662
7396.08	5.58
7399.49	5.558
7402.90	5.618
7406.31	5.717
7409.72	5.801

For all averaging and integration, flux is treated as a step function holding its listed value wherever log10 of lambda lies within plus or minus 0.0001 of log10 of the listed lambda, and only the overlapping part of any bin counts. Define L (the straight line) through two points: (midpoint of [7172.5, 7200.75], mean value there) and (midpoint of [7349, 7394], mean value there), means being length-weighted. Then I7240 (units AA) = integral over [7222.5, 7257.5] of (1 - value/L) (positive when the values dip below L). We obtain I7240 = 0.84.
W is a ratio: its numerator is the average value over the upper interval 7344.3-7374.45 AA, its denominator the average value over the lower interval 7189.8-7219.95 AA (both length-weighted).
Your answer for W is 1.1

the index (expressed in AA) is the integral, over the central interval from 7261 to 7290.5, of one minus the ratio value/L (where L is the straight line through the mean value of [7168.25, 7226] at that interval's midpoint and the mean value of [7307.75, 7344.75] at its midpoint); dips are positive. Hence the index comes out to -0.7 AA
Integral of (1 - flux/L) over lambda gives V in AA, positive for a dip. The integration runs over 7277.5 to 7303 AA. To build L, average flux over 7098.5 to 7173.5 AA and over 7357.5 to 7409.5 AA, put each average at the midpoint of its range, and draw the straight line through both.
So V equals -0.9 AA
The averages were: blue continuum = 4.91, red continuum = 5.76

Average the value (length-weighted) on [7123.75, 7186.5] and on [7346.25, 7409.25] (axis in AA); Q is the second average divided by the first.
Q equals 1.16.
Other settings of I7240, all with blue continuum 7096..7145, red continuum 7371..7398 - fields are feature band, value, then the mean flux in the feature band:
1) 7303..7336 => -0.54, 5.66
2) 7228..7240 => -0.13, 5.3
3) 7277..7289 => -0.61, 5.71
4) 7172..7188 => -0.30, 5.14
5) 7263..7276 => -0.35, 5.52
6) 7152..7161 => -0.36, 5.15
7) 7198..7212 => 0.52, 4.94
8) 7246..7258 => 0.38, 5.14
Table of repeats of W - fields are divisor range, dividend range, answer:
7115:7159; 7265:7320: 1.16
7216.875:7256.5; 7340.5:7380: 1.12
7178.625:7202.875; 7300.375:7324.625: 1.09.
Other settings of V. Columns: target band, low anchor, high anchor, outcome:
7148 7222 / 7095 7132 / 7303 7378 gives 1.17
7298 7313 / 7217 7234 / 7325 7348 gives 0.55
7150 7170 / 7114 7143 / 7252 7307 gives -0.89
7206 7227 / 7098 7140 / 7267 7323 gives 1.00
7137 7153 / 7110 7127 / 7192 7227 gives 0.64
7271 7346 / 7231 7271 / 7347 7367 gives -2.84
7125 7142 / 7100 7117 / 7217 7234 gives 1.22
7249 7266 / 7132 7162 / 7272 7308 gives 0.44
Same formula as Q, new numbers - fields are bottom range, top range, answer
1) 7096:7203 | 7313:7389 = 1.16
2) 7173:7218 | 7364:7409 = 1.14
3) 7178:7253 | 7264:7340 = 1.11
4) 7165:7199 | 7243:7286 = 1.05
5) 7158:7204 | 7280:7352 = 1.11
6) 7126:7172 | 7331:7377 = 1.18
